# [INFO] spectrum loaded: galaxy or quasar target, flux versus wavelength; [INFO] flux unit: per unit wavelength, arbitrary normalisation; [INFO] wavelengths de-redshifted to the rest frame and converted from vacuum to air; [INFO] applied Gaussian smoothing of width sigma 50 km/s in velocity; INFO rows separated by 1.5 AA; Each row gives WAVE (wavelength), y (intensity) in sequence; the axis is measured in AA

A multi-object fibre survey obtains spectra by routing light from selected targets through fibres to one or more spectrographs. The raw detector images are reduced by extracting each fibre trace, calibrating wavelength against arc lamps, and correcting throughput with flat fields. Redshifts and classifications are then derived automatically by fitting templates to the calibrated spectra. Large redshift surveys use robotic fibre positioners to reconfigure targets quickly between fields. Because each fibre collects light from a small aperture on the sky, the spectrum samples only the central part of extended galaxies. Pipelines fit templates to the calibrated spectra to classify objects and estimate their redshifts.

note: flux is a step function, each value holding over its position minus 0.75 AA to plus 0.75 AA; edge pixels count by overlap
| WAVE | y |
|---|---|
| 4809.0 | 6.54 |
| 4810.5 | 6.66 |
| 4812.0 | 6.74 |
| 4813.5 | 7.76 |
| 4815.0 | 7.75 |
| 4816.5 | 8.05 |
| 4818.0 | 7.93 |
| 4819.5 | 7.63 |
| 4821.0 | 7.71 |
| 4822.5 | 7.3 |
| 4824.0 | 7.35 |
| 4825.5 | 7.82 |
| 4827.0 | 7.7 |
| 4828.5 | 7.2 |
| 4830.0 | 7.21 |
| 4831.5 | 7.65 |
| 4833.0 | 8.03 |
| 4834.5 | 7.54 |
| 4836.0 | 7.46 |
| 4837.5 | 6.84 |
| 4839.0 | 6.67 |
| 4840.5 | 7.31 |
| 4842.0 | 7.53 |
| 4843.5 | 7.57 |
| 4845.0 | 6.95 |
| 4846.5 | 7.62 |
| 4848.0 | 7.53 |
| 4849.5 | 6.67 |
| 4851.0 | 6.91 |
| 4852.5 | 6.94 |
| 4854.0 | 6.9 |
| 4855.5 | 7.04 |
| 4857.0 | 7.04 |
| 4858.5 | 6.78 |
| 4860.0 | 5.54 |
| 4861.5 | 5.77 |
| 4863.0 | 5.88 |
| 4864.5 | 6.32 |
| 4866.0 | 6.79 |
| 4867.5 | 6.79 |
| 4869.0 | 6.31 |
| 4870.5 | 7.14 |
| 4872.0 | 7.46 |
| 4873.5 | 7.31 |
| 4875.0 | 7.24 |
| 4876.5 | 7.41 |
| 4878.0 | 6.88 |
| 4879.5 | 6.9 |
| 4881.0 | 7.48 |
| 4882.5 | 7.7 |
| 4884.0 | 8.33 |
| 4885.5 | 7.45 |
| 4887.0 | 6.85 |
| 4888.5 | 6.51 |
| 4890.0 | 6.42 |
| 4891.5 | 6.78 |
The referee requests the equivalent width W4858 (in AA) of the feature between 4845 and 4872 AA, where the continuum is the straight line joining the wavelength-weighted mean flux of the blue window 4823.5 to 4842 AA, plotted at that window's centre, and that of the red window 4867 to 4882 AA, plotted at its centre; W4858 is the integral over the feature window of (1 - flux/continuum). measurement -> 1.8 AA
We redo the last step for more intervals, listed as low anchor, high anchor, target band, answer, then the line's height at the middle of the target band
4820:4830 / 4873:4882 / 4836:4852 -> 0.48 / 7.39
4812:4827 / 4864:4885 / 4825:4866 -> 2.11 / 7.42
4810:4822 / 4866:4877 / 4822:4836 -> -0.20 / 7.43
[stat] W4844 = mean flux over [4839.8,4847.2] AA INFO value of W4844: 7.4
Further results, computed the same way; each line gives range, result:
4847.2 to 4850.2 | 7.12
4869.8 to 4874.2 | 7.31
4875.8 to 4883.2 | 7.27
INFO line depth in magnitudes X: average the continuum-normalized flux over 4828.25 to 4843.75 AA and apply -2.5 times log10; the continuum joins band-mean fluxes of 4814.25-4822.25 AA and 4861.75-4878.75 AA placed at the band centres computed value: 0.01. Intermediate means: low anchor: 7.78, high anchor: 6.83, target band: 7.36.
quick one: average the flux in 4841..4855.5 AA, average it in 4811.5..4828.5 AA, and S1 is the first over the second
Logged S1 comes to 0.94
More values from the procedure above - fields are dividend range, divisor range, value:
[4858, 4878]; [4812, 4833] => 0.88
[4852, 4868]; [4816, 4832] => 0.86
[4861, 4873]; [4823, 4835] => 0.87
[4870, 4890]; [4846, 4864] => 1.08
